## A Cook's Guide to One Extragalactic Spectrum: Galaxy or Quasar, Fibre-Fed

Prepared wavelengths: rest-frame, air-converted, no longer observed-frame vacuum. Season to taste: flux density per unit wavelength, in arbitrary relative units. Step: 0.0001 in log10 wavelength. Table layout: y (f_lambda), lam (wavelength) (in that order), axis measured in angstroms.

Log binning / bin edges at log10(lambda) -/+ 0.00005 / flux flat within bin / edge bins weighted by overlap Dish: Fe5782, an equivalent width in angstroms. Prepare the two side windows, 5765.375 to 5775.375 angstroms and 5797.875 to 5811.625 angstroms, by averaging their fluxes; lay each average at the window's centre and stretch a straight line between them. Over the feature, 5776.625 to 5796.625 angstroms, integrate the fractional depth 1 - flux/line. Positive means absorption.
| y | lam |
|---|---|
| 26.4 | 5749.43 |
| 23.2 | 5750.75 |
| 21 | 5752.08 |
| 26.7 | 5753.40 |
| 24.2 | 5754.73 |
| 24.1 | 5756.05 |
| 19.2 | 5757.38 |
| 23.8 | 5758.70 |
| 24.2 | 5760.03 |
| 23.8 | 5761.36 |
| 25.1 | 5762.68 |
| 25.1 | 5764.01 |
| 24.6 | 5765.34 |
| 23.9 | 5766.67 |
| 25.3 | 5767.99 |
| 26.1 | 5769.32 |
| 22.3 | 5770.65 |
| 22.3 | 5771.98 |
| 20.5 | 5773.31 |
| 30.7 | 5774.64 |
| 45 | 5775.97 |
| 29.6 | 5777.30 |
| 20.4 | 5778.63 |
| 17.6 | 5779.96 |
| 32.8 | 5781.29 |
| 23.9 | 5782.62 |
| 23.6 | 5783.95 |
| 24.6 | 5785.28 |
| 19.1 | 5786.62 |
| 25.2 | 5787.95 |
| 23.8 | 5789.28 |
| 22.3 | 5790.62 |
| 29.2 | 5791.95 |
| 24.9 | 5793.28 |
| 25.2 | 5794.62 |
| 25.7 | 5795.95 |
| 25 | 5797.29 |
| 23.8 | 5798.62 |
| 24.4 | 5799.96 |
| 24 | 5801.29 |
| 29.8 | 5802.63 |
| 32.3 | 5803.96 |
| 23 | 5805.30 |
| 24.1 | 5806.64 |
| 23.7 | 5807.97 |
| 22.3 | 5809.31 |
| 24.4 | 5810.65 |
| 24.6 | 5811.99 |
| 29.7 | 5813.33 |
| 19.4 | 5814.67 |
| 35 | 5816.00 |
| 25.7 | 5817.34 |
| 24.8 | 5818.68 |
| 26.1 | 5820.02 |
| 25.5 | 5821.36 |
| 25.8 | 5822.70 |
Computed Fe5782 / 0.27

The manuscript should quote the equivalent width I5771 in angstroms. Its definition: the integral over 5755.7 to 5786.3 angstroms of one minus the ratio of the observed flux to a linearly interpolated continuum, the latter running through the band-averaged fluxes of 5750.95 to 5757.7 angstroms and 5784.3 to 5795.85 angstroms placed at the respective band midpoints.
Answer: -1.7 angstroms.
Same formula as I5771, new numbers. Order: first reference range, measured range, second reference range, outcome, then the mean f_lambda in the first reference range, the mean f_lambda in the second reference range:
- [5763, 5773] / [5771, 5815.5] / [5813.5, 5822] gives -0.29 angstroms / 24.1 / 26.3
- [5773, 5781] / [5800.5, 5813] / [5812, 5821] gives 0.67 angstroms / 27.9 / 26.6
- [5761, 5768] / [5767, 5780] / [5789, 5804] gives -0.73 angstroms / 24.6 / 25.7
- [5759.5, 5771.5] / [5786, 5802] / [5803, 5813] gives 0.36 angstroms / 24.5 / 25.2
